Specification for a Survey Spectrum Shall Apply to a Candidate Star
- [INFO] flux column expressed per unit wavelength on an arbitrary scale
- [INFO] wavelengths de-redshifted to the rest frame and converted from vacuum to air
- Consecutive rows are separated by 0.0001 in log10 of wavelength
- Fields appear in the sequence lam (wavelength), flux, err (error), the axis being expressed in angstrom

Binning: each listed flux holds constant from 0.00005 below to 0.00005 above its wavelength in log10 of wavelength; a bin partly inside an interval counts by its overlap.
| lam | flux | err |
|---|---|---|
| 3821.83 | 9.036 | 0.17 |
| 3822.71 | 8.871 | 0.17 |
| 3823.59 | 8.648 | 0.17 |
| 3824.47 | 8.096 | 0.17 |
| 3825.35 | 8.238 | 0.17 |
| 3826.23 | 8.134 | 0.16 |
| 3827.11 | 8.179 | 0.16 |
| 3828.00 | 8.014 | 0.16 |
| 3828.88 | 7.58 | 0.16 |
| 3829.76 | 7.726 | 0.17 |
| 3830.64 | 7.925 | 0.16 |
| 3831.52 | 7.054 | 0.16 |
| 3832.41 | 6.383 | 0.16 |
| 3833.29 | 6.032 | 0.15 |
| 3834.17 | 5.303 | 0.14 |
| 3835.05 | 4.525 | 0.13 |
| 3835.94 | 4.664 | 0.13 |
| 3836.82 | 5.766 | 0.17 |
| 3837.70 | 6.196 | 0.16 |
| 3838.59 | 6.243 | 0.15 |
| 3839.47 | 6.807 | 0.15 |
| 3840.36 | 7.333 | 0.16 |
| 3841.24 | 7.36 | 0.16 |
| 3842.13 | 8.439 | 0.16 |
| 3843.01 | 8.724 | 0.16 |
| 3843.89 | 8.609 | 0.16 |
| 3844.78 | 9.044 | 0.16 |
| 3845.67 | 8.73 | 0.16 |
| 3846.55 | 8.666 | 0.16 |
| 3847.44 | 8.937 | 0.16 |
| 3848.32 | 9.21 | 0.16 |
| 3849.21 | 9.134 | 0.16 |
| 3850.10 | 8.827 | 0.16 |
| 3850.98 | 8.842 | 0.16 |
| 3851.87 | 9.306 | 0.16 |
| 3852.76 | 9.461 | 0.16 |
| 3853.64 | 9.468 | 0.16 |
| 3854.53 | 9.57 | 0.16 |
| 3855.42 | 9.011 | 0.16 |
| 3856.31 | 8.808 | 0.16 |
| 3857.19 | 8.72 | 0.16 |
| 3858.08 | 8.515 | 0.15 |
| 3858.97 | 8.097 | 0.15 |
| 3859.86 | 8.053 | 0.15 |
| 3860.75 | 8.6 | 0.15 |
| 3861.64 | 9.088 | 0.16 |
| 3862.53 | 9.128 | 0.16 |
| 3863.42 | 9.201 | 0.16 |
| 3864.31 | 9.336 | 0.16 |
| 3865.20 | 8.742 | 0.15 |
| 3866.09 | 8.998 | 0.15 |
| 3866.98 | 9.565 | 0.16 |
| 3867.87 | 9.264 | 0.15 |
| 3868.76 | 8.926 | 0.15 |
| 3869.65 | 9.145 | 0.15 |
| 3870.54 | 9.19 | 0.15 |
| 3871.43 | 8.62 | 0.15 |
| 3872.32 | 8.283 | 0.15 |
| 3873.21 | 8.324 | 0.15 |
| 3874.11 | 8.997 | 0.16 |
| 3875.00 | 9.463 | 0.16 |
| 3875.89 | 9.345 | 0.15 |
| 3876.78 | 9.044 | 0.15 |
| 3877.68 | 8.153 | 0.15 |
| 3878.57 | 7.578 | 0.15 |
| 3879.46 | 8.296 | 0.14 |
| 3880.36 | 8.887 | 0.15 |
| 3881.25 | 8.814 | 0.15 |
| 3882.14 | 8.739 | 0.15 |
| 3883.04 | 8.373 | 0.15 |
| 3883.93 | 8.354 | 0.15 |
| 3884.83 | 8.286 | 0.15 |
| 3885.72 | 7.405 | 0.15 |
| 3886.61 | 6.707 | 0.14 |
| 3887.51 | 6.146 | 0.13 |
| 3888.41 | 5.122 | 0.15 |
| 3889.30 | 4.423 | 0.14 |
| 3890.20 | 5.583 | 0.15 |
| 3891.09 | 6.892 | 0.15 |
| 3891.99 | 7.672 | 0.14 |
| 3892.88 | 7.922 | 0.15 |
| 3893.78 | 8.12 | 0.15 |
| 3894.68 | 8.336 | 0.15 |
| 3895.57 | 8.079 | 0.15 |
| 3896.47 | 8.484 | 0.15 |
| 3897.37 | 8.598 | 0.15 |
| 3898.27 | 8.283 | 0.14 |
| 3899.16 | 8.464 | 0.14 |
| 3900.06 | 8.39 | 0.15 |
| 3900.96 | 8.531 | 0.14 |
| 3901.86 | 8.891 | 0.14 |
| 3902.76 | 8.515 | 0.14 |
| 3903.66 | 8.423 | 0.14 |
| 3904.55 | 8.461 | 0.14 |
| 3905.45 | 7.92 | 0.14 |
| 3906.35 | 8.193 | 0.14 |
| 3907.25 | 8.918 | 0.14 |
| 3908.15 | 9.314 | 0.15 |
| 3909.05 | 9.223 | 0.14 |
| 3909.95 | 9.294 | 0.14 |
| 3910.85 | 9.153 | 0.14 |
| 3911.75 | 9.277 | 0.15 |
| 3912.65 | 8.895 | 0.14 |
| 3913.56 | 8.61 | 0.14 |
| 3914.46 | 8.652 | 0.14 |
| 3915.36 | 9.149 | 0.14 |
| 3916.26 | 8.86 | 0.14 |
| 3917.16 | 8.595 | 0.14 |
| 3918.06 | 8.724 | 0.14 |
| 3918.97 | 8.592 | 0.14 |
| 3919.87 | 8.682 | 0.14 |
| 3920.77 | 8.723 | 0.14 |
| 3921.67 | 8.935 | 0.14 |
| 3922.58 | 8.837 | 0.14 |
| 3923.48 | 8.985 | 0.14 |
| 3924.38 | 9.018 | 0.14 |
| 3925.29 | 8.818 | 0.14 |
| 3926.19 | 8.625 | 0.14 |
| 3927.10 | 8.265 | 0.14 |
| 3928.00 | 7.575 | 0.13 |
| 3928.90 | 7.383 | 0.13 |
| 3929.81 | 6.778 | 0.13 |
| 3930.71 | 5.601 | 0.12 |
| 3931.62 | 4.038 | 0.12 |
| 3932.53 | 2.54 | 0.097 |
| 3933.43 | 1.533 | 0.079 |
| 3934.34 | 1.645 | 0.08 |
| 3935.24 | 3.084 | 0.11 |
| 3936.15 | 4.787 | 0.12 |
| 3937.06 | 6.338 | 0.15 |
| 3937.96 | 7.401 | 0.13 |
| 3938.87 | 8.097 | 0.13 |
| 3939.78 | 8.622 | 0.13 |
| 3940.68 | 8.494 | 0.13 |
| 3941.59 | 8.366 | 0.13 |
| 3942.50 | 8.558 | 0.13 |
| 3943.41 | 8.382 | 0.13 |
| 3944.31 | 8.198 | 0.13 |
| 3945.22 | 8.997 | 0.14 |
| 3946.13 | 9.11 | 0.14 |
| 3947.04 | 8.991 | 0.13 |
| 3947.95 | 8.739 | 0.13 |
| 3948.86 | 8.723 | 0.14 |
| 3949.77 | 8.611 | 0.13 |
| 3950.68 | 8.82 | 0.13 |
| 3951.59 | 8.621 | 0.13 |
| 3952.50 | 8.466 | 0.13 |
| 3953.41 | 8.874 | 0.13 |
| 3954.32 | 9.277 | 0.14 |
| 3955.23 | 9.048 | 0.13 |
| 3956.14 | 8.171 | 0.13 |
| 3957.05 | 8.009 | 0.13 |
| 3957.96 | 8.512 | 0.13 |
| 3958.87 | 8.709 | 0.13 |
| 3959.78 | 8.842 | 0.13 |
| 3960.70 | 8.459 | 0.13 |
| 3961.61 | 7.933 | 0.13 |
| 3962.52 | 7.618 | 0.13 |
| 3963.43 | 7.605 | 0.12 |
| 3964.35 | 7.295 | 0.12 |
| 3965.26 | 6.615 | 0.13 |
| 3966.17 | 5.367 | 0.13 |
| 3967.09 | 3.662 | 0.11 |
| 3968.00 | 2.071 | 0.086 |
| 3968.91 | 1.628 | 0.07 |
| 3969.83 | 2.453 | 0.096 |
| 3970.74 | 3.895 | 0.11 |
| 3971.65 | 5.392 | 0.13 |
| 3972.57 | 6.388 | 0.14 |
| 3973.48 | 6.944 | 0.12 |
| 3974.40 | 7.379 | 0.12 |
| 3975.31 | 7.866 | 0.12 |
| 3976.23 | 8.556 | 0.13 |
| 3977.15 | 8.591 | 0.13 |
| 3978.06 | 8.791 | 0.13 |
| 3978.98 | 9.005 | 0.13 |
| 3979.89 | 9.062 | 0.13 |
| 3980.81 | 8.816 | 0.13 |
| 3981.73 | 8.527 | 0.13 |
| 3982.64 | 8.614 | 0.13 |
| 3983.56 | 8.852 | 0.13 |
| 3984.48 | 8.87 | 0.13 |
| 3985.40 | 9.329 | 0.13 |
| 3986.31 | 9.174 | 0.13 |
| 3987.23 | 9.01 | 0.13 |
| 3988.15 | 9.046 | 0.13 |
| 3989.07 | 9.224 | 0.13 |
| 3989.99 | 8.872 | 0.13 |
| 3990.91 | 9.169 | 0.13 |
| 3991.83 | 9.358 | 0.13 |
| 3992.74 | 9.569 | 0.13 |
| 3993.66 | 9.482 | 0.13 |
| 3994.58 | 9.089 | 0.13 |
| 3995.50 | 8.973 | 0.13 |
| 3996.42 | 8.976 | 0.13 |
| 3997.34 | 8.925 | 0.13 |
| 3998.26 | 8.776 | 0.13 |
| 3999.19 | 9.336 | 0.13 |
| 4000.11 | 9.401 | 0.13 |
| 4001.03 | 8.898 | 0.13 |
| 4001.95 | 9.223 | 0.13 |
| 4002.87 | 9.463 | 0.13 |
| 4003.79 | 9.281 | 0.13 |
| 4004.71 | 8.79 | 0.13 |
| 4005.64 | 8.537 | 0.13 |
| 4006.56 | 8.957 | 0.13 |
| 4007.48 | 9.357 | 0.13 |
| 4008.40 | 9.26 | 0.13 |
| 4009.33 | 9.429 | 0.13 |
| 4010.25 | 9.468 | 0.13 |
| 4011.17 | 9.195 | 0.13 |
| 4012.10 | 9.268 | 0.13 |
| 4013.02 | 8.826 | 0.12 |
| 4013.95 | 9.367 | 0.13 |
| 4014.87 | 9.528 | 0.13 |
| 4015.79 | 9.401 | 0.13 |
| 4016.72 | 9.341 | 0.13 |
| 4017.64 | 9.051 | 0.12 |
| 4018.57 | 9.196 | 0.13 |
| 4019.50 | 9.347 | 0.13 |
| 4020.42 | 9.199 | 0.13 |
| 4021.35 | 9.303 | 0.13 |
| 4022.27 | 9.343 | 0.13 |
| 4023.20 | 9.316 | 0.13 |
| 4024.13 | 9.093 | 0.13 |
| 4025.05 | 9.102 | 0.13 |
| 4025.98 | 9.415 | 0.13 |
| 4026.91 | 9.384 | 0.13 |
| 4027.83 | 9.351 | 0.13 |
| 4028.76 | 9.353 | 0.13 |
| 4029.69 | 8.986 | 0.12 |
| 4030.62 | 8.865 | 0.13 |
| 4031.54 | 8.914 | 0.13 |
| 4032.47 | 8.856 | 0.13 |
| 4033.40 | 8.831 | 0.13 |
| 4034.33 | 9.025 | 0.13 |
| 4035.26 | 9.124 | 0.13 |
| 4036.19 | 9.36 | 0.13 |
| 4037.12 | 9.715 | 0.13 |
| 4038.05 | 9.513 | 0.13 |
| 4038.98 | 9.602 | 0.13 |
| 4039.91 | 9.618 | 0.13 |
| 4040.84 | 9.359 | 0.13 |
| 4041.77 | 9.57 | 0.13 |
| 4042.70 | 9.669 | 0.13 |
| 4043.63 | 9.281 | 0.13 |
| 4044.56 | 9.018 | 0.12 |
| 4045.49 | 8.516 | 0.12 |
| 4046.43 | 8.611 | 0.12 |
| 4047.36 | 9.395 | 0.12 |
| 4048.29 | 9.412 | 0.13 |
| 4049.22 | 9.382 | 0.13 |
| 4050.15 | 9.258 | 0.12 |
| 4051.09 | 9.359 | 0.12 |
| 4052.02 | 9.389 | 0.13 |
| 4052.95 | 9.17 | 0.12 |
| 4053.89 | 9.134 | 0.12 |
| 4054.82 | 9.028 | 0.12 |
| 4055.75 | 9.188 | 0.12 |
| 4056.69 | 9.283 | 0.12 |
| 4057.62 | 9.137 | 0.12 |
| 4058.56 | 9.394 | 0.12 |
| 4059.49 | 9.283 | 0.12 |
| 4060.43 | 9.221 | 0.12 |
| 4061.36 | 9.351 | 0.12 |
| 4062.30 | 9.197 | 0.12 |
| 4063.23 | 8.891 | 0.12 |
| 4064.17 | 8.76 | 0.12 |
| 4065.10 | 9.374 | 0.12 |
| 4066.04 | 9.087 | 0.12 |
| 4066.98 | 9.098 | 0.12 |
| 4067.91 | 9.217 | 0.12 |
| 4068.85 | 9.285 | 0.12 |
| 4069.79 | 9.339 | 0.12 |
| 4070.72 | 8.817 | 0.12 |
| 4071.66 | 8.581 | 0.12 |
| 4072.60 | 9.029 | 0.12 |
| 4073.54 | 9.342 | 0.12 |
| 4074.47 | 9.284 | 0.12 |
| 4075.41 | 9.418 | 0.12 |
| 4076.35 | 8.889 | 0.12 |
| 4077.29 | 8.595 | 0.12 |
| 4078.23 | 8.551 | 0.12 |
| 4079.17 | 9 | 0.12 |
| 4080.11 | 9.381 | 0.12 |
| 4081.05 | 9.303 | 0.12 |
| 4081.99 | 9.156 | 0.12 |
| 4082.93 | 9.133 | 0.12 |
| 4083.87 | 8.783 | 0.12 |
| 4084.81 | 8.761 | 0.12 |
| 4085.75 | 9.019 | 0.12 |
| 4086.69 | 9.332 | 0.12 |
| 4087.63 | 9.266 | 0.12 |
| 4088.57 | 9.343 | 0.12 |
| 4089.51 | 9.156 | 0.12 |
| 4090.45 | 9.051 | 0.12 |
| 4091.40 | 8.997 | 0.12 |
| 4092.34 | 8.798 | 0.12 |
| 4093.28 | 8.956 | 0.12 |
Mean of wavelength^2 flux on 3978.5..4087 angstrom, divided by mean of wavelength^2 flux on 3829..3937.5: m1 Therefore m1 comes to 1.2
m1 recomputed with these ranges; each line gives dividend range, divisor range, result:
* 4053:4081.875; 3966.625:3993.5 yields 1.26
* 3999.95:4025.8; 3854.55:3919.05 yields 1.16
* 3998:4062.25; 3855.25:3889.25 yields 1.18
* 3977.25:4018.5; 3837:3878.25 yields 1.13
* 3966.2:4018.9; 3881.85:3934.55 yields 1.11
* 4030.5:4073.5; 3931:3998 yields 1.27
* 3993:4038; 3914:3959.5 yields 1.23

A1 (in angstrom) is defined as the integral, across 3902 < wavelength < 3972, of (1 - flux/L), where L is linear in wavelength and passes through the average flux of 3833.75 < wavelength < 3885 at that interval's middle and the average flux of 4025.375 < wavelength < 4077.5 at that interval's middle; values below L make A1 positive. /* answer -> 9.3 angstrom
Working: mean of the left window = 8.4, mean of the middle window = 7.56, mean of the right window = 9.19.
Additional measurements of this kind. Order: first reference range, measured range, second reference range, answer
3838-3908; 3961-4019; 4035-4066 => 4.9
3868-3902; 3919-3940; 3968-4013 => 3.8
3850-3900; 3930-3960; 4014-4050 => 4.8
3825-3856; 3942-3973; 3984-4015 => 5.1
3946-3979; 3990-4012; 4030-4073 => -2.8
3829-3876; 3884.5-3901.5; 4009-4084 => 2.0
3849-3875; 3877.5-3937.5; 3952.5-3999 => 6.0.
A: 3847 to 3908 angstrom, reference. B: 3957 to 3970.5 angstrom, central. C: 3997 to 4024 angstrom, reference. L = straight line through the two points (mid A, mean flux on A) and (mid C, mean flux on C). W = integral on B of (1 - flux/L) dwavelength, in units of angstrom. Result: 4.1 angstrom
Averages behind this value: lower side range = 8.43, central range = 6.23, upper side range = 9.2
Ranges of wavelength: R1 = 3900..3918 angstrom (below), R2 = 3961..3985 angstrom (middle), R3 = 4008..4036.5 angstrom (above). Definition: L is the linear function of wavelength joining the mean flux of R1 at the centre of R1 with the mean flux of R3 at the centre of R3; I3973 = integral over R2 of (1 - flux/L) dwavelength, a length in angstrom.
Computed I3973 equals 5.8 angstrom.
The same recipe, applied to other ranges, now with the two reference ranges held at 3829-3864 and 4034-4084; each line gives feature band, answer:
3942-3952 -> -0.2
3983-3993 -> -0.4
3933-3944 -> 2.8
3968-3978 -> 3.3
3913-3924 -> -0.5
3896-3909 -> -0.4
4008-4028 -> -0.7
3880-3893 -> 1.5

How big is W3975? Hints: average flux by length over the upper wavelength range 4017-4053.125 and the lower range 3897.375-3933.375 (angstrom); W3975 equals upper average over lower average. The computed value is 1.13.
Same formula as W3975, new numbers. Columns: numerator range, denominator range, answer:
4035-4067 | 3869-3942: 1.18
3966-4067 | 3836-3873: 1.02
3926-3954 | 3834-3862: 0.89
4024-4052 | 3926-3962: 1.24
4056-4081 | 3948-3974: 1.30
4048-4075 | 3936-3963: 1.10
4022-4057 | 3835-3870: 1.10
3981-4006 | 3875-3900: 1.16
